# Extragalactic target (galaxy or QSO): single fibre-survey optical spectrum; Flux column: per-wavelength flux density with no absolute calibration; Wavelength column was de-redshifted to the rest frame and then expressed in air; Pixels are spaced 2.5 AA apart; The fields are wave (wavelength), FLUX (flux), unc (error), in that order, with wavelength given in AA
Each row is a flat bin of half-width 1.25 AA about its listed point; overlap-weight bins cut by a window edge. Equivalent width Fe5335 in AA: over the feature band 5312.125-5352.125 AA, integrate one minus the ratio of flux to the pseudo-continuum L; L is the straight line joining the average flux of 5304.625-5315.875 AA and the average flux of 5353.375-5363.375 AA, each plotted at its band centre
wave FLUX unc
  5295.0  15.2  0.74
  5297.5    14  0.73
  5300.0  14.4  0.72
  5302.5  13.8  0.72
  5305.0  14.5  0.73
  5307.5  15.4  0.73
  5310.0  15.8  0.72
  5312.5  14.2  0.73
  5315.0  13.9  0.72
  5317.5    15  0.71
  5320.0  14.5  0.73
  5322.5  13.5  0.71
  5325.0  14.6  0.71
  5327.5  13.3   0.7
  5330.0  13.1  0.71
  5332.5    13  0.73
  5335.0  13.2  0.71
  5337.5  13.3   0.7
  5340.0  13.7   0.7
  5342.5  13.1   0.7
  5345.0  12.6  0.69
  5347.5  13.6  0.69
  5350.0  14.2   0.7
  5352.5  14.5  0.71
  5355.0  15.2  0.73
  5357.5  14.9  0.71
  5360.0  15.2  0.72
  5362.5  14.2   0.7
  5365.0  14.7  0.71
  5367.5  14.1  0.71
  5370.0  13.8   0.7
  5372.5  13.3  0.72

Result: 3.1 AA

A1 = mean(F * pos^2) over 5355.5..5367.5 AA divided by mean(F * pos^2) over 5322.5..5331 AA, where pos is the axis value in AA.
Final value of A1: 1.1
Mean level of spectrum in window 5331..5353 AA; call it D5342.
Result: 13.4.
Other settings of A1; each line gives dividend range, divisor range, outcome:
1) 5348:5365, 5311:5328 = 1.05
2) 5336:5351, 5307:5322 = 0.92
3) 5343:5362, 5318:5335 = 1.05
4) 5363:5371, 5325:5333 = 1.08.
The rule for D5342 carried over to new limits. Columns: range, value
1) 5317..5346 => 13.5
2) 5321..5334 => 13.5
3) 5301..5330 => 14.4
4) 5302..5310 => 14.8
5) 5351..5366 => 14.8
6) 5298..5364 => 14.1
